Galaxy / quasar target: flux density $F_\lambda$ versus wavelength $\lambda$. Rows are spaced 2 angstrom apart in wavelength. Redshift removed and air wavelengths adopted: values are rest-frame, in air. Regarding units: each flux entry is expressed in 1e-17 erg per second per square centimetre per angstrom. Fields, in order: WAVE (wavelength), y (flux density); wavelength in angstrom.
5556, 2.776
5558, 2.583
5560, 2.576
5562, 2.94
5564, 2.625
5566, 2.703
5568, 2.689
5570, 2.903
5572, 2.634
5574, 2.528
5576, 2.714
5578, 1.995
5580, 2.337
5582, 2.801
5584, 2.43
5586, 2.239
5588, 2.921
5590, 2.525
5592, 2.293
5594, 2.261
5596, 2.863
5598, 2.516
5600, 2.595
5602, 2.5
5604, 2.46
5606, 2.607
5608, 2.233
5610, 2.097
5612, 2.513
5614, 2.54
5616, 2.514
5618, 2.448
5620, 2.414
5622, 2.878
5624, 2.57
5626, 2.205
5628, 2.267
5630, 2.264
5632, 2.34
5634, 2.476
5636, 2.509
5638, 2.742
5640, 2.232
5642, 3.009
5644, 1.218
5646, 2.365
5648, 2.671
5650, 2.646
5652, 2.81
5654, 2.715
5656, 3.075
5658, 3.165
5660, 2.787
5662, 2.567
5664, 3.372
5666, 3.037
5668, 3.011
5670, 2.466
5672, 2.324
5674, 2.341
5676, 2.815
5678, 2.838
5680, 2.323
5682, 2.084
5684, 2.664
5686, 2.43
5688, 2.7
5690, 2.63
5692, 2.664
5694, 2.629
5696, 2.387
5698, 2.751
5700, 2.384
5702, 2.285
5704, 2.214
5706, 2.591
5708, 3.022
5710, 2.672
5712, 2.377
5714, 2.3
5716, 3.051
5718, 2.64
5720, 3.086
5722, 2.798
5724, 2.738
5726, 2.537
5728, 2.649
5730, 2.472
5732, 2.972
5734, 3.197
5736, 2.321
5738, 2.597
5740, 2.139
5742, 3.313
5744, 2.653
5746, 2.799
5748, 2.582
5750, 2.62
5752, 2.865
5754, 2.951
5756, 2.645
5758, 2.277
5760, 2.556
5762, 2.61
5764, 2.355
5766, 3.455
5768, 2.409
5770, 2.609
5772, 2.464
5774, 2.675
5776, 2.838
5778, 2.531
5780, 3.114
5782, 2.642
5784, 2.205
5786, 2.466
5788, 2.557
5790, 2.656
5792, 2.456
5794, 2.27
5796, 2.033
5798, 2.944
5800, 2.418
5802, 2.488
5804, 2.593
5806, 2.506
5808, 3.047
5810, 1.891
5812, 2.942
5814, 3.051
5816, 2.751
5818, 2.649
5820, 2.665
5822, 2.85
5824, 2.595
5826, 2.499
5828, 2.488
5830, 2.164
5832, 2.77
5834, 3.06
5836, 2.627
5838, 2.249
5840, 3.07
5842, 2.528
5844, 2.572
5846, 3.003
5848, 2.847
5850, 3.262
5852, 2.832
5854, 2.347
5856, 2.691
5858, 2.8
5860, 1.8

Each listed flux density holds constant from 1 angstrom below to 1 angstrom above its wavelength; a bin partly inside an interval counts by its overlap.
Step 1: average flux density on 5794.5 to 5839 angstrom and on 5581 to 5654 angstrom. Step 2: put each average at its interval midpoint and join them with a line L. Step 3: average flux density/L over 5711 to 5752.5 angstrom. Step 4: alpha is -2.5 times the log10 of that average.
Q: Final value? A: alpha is -0.06 mag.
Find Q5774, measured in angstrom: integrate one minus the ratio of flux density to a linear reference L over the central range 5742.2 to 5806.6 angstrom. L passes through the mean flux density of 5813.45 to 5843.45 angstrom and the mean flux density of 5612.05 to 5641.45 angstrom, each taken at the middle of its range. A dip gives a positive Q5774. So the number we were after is -0.1 angstrom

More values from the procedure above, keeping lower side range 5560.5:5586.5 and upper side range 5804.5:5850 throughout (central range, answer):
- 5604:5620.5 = 1.1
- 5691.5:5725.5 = 0.2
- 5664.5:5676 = -0.3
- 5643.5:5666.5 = -1.0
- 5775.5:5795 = 0.7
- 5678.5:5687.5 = 0.7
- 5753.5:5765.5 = 0.3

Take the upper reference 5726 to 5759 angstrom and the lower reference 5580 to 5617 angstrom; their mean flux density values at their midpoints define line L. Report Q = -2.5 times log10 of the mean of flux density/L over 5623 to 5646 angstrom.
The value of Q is 0.08 mag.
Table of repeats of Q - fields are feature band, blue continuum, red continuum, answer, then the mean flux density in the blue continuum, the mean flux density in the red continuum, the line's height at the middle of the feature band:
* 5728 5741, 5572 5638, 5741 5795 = 0.00 mag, 2.47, 2.65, 2.61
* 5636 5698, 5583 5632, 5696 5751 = -0.03 mag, 2.46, 2.65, 2.56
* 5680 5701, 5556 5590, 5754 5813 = 0.03 mag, 2.6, 2.58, 2.59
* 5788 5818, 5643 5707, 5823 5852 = 0.04 mag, 2.59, 2.7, 2.68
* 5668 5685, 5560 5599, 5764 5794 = 0.04 mag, 2.57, 2.63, 2.6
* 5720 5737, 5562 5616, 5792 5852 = -0.05 mag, 2.53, 2.65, 2.6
